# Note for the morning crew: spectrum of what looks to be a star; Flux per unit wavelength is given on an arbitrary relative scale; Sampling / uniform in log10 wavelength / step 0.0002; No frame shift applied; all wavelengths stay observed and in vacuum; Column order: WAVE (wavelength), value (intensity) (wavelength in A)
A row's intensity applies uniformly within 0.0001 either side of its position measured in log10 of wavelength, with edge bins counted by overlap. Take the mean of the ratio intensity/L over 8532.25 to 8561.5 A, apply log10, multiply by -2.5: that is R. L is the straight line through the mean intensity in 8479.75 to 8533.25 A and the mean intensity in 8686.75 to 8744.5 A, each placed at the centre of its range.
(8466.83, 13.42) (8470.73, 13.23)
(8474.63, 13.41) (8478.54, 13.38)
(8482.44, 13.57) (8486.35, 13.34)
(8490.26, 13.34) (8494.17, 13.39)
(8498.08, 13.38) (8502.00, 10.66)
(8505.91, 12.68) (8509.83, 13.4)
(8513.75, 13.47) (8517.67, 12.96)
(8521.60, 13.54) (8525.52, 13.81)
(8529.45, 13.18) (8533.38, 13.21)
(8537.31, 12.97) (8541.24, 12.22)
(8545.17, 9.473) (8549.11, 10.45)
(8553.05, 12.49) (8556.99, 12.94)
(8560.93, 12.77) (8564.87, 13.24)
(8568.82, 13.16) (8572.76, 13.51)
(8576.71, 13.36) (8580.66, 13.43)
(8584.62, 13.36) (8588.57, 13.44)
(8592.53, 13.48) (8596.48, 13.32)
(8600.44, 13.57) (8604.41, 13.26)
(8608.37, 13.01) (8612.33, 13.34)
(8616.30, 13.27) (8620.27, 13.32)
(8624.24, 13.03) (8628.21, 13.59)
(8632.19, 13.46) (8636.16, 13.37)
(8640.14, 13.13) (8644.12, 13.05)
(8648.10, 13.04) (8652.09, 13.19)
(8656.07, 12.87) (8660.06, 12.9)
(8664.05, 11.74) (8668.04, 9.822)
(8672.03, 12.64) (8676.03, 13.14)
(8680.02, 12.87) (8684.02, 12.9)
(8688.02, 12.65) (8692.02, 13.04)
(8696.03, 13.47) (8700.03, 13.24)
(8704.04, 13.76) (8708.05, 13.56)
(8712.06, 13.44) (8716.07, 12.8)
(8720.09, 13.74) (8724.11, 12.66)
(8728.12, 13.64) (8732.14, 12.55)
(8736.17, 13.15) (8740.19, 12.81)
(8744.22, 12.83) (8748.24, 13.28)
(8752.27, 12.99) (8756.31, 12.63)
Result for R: 0.099 mag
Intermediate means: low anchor 13.1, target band 12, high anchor 13.2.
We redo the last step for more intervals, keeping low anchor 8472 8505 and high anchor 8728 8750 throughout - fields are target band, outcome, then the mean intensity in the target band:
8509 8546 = 0.011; 12.9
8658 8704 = 0.031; 12.6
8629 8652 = -0.017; 13.2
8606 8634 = -0.022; 13.3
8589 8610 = -0.026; 13.3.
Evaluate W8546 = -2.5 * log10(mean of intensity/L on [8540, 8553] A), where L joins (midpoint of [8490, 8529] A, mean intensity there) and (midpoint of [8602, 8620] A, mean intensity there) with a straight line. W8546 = 0.20 mag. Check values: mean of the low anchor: 13.1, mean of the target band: 10.9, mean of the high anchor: 13.2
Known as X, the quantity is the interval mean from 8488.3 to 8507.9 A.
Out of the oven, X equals 12.7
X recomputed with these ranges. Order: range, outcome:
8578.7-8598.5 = 13.4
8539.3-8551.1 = 10.7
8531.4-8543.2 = 12.8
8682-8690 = 12.8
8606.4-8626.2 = 13.2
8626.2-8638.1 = 13.5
